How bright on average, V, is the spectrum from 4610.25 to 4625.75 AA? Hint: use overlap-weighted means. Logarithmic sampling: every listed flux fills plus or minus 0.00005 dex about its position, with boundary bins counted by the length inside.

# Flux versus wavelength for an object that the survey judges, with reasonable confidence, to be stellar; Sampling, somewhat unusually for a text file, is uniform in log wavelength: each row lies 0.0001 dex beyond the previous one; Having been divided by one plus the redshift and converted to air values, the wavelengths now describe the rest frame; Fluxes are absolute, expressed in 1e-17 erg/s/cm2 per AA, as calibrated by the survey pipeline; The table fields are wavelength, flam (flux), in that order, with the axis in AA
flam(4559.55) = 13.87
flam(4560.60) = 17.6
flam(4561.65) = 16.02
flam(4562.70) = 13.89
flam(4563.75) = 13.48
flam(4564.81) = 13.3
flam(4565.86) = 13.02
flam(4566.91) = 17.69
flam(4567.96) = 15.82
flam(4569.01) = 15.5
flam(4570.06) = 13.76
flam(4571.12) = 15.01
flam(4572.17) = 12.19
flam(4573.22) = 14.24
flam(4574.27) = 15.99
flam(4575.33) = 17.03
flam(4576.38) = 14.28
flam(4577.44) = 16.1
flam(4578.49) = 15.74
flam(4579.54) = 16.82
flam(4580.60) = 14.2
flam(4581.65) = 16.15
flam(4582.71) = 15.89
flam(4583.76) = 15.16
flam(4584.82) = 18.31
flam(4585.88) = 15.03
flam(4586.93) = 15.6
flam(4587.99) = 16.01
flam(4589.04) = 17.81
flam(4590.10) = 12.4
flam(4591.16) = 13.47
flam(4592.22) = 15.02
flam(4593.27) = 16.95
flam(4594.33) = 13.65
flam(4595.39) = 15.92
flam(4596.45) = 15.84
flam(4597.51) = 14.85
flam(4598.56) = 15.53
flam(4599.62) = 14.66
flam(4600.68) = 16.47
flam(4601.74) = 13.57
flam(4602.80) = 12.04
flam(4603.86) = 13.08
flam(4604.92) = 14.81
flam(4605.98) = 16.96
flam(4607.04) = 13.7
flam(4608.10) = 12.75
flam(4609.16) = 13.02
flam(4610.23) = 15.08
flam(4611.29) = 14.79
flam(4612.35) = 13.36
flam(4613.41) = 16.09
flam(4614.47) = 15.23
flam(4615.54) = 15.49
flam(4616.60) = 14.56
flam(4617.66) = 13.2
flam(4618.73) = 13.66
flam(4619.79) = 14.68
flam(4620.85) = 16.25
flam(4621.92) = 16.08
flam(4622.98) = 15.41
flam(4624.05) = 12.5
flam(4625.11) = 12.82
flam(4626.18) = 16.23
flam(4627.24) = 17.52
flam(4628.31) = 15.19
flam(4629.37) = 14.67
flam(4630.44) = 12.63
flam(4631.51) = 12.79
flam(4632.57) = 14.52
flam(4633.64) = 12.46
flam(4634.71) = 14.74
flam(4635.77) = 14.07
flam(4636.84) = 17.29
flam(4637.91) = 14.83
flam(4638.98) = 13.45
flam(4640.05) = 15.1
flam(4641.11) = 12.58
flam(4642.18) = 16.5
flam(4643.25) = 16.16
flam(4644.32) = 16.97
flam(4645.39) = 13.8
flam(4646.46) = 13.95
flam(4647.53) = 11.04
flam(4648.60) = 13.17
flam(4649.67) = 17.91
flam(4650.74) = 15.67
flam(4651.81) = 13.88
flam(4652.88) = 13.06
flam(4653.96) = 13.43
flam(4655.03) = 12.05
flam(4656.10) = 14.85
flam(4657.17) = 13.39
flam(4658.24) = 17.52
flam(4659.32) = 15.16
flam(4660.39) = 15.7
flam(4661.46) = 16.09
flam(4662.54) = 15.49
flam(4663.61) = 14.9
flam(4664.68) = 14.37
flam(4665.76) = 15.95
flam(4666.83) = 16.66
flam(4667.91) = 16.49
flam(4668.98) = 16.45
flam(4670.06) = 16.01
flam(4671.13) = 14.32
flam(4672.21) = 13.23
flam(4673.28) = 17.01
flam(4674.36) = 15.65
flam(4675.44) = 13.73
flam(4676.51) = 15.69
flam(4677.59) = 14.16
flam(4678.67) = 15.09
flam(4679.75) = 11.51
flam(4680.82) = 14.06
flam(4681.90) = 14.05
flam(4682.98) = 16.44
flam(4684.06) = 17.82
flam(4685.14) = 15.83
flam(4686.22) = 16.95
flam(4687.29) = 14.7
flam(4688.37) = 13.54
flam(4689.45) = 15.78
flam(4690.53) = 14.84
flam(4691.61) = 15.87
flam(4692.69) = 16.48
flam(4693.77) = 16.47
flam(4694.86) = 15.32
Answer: 14.6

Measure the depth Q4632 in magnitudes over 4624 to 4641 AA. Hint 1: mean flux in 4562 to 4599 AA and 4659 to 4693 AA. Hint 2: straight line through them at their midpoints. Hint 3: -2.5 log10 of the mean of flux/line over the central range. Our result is 0.06 mag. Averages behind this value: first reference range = 15.2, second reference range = 15.3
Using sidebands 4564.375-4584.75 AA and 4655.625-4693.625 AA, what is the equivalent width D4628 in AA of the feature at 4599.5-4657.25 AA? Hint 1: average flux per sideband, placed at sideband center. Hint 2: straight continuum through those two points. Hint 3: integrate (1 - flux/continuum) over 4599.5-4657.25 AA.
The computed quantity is 3.2 AA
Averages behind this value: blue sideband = 15.2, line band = 14.4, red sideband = 15.3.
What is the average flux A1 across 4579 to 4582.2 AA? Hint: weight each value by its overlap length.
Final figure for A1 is 15.7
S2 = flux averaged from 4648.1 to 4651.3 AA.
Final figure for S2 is 15.6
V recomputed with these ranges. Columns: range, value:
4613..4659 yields 14.6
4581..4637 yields 14.8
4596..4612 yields 14.5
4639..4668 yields 14.8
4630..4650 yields 14.4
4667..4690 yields 15.2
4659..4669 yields 15.7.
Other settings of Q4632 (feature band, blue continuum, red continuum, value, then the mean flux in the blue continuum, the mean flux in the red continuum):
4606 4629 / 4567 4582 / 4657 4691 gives 0.04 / 15.3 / 15.3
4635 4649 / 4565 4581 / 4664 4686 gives 0.05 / 15.1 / 15.2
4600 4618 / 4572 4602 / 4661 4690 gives 0.07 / 15.4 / 15.3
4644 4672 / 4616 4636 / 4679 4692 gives -0.01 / 14.4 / 15.1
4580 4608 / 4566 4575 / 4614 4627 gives -0.02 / 15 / 14.7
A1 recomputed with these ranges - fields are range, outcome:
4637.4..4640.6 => 14.5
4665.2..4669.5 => 16.4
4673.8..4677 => 15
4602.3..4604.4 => 12.6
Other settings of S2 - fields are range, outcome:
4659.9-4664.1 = 15.6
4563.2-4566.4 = 13.3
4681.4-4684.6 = 16.1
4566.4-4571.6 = 15.5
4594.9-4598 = 15.5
